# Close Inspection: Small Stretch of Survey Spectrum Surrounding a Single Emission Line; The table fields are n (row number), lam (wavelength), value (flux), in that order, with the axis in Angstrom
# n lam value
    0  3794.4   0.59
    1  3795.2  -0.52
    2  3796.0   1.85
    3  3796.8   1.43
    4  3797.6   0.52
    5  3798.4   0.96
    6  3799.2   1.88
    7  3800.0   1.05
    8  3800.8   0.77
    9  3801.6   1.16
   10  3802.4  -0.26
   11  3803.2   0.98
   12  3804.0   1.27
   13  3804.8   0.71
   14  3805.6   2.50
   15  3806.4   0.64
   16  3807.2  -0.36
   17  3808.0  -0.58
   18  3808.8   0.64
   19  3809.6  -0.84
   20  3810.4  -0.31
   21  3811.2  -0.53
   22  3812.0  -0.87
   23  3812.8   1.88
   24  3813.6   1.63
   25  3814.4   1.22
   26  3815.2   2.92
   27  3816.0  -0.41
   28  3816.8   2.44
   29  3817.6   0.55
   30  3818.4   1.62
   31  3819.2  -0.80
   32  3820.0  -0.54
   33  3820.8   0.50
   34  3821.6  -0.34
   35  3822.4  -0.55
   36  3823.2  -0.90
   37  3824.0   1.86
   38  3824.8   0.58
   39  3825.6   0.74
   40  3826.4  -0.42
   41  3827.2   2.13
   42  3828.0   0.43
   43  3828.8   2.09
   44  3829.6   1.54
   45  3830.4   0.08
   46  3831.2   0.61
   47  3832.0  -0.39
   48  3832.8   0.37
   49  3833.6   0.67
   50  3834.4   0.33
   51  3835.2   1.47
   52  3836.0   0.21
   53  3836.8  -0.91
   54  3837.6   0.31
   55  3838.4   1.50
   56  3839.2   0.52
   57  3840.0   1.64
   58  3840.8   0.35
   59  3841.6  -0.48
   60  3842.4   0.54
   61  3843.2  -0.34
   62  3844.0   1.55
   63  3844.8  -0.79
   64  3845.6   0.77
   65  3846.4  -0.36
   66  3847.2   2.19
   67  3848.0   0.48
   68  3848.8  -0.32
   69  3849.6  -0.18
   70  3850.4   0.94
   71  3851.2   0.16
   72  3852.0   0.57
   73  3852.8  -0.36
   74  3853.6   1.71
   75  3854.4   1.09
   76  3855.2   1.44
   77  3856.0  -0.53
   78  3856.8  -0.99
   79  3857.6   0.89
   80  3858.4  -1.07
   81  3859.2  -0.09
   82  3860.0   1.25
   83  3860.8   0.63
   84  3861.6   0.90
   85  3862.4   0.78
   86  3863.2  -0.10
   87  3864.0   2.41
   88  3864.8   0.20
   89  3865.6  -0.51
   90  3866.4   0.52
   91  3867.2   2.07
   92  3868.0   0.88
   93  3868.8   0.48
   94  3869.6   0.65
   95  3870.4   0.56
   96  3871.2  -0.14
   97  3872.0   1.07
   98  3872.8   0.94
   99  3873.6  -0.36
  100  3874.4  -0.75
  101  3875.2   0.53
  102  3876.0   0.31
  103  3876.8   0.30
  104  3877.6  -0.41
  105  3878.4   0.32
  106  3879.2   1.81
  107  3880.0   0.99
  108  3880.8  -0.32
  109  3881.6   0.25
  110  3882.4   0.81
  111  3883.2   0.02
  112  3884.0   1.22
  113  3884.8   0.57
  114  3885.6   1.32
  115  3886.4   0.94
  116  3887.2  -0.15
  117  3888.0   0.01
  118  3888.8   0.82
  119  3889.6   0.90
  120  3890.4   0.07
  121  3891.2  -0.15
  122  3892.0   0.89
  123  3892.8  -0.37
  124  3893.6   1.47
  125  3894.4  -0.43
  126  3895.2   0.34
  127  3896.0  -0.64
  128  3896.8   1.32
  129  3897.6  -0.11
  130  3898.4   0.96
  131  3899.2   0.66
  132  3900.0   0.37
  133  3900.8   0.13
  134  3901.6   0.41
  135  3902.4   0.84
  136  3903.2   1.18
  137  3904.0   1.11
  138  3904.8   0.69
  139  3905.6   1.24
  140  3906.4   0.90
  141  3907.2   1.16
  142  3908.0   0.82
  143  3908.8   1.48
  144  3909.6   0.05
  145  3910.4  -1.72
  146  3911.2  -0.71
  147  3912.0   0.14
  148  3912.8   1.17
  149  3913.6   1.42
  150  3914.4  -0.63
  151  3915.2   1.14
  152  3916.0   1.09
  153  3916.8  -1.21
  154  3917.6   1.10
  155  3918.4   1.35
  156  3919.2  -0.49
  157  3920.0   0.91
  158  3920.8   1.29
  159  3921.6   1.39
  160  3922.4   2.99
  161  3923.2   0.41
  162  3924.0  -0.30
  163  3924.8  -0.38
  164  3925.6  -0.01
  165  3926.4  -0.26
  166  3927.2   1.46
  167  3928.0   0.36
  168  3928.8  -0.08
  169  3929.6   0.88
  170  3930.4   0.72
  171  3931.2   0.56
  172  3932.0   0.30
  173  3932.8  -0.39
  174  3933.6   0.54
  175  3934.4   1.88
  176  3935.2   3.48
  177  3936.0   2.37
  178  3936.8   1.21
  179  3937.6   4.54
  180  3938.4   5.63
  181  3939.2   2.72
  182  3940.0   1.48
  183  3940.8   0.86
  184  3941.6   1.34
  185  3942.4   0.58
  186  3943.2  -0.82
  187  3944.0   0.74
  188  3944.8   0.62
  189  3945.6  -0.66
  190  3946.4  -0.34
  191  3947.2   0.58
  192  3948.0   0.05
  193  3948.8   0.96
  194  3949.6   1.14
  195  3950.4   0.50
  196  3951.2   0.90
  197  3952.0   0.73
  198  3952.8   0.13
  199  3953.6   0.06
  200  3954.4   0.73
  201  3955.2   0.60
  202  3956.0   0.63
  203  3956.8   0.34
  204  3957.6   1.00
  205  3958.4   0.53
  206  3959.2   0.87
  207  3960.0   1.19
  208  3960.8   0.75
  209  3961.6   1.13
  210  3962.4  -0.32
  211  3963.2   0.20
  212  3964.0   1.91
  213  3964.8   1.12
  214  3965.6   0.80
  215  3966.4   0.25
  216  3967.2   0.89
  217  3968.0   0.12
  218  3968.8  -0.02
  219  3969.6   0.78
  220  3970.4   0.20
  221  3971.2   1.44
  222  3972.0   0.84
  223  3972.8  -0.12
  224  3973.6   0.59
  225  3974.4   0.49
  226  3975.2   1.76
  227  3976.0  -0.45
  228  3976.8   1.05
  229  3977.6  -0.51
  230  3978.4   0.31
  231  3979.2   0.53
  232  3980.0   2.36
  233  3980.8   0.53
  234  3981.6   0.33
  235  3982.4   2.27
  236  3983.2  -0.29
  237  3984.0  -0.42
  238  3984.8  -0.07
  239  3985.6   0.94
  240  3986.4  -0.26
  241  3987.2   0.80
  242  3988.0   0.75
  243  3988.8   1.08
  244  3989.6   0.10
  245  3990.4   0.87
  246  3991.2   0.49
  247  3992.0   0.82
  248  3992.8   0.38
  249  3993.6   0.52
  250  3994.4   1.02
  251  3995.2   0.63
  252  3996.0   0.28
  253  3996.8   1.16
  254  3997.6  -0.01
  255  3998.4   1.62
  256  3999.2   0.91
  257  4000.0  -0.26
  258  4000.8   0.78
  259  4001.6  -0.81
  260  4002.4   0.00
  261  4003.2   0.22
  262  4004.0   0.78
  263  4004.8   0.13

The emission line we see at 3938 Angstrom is [O II]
